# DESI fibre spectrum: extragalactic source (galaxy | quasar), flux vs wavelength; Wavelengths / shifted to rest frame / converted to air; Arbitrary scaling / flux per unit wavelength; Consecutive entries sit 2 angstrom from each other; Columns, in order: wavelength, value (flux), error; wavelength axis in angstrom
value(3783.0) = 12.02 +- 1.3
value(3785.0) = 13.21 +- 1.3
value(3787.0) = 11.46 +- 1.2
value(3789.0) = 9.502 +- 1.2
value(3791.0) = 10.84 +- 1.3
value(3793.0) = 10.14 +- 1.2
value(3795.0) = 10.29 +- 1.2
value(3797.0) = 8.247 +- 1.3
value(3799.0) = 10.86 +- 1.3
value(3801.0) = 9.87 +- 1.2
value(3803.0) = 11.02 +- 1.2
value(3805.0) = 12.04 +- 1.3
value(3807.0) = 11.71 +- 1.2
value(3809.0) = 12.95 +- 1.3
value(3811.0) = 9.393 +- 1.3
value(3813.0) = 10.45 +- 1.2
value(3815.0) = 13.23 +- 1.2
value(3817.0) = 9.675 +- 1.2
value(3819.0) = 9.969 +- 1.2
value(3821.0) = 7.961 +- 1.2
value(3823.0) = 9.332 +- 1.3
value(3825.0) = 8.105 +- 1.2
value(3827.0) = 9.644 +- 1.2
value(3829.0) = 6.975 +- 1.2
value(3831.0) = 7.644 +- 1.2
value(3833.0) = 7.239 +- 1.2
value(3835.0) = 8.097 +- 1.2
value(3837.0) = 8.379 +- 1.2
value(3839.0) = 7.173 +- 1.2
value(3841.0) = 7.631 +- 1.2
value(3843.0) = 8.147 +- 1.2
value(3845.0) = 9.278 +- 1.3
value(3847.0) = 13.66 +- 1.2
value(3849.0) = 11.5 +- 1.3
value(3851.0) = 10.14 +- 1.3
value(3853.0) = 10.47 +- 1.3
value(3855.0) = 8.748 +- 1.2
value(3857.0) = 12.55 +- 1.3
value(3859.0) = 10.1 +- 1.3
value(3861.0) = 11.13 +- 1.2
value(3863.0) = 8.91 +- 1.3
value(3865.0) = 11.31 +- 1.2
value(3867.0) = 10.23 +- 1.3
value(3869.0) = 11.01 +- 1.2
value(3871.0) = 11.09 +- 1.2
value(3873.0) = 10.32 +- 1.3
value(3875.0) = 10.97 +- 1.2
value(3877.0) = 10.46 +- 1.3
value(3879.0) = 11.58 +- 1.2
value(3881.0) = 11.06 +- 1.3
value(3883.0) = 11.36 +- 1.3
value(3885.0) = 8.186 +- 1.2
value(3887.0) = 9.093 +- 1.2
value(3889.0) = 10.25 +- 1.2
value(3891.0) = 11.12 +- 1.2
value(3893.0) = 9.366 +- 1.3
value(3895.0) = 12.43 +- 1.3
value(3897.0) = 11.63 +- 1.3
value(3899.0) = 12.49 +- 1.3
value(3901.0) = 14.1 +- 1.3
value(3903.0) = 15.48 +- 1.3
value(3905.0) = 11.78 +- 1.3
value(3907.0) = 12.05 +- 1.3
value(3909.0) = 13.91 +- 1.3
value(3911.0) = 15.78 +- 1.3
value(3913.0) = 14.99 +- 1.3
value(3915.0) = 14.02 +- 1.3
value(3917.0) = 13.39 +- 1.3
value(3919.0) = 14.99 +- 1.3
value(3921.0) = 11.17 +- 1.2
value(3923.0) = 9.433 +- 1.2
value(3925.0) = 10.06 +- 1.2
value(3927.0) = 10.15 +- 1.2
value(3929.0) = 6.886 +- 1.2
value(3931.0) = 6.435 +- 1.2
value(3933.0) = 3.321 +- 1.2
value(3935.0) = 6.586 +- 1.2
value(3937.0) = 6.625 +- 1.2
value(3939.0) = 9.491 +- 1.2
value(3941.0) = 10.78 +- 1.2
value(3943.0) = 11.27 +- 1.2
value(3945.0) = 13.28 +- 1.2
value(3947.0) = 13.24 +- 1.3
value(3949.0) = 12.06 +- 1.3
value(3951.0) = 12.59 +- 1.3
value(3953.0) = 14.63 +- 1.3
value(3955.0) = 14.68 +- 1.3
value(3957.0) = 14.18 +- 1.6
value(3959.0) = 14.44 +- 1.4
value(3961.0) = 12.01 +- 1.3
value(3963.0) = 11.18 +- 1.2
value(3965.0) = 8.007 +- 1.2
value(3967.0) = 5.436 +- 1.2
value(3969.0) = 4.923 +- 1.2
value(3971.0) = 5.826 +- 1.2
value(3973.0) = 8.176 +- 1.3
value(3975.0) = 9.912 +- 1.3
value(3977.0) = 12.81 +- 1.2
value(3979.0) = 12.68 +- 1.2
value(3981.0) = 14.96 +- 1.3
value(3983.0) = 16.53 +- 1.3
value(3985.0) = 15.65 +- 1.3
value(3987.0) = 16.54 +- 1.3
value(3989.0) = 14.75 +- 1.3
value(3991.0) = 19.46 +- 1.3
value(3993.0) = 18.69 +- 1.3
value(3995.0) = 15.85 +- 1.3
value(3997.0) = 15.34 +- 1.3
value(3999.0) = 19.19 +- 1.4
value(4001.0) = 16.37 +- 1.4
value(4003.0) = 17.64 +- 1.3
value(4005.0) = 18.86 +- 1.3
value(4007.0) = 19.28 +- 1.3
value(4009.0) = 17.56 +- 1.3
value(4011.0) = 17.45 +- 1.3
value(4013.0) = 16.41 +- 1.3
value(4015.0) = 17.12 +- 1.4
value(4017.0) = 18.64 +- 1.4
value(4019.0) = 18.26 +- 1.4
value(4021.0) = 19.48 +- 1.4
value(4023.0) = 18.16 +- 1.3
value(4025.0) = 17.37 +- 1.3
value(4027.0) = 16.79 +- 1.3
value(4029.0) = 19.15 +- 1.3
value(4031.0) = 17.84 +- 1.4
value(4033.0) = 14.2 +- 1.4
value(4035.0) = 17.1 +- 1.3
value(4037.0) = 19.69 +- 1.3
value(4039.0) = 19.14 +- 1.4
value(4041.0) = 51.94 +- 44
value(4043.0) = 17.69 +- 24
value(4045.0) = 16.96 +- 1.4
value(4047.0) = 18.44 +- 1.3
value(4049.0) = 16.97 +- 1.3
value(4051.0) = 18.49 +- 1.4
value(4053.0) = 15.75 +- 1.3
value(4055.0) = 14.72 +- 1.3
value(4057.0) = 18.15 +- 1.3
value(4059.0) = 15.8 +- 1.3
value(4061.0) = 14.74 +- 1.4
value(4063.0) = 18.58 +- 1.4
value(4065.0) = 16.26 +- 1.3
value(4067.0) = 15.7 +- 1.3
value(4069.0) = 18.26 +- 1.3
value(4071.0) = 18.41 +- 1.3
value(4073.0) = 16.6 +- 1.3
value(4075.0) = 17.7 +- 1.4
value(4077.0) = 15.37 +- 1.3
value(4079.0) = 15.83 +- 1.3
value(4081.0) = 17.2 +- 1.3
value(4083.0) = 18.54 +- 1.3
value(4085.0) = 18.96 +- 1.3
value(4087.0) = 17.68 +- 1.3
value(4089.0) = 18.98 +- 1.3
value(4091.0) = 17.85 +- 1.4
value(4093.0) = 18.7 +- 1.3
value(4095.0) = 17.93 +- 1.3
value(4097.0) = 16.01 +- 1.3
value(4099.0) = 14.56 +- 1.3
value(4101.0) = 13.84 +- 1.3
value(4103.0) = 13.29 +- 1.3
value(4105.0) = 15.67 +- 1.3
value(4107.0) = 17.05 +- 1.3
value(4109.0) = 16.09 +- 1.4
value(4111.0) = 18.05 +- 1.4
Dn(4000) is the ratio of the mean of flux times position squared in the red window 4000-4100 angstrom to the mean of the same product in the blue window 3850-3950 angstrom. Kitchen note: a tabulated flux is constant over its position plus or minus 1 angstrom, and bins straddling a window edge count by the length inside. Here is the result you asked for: 1.78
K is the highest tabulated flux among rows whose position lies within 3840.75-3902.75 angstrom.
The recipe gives 14.1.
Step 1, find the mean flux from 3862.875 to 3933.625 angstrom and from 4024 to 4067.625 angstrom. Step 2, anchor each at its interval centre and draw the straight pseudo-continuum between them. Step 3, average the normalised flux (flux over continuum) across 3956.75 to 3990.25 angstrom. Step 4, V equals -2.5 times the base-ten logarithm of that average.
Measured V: 0.28 mag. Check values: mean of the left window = 11.2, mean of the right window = 18.7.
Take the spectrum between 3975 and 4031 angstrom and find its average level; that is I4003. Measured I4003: 17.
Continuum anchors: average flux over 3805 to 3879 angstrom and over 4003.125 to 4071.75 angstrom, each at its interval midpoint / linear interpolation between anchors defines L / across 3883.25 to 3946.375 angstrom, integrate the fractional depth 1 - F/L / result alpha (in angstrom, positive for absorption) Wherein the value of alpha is 9.8 angstrom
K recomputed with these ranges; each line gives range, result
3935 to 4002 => 19.46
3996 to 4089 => 51.94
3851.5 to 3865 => 12.55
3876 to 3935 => 15.78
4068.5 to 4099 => 18.98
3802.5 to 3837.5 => 13.23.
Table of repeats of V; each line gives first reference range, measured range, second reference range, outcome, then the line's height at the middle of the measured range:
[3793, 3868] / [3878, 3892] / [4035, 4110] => 0.13 mag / 11.7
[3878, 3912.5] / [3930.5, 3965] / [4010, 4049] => 0.34 mag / 14.9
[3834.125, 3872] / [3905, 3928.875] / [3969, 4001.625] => -0.04 mag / 12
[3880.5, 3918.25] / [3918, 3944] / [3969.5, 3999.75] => 0.40 mag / 13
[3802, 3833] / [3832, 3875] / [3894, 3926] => 0.13 mag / 11.1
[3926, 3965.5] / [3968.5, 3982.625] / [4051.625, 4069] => 0.18 mag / 12.1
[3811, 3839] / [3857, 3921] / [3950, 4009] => -0.07 mag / 11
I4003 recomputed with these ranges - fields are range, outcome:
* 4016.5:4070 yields 18.7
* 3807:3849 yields 9.36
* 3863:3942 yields 10.9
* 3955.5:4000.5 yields 13.1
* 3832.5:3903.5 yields 10.5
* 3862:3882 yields 10.7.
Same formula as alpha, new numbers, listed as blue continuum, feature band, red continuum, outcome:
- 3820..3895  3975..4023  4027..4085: -2.6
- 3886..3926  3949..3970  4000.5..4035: 5.1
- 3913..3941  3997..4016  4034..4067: -2.1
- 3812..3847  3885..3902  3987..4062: 1.3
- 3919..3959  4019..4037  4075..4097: -3.4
